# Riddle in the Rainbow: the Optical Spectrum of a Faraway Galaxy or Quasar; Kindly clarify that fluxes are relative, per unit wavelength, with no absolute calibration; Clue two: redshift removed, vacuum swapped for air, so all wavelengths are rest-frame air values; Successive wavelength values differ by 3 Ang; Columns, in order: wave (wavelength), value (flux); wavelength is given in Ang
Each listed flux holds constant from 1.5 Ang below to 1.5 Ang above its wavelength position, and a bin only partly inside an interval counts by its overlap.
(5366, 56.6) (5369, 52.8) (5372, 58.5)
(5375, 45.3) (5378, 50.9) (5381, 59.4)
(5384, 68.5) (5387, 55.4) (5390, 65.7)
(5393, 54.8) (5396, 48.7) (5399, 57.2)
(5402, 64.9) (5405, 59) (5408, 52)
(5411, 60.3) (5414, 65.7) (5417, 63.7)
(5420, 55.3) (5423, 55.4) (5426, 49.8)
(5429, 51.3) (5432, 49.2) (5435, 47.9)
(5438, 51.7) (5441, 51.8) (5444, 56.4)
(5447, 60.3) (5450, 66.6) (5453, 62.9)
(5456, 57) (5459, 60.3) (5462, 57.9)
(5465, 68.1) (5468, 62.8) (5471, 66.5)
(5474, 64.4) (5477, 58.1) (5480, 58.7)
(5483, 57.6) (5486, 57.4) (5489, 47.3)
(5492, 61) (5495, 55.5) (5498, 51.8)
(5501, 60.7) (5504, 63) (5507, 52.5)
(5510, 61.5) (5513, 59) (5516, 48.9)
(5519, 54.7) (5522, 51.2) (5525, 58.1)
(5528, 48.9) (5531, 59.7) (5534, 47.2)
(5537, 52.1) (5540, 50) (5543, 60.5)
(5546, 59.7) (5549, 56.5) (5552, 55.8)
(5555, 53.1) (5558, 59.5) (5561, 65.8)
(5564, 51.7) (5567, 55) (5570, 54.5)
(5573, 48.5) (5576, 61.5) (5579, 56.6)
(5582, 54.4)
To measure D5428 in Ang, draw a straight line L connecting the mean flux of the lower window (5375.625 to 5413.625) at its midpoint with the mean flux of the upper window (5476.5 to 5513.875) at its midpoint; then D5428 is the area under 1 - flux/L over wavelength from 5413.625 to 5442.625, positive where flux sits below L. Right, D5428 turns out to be 2.0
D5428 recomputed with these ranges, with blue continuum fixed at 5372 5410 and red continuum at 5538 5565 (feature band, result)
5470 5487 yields -1.0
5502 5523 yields 0.3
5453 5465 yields -0.7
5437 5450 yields 0.1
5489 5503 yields 0.1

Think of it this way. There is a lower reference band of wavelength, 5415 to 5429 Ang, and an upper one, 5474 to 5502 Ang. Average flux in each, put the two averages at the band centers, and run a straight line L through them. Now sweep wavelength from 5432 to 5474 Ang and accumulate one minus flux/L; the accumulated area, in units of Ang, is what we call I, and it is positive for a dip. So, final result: -2.0 Ang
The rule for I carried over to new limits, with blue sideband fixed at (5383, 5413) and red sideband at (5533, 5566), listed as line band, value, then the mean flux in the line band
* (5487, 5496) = 0.34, 54.7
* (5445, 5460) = -0.97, 61.3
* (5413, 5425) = -0.24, 59.4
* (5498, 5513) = -0.54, 58.6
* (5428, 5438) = 1.42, 49.7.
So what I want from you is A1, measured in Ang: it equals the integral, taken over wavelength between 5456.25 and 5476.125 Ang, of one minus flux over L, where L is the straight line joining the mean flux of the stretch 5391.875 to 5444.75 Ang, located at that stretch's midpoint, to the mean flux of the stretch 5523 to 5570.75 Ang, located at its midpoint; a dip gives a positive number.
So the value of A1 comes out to -2.7 Ang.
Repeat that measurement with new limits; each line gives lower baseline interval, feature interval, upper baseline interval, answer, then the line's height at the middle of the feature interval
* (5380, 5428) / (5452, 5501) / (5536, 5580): -1.62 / 57.3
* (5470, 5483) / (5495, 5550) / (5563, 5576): 1.99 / 57.4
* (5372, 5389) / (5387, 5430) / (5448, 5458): 0.82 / 58.6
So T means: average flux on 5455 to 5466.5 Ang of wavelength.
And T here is 61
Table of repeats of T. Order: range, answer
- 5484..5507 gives 56.4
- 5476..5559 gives 55.7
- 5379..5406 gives 59.1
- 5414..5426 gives 58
